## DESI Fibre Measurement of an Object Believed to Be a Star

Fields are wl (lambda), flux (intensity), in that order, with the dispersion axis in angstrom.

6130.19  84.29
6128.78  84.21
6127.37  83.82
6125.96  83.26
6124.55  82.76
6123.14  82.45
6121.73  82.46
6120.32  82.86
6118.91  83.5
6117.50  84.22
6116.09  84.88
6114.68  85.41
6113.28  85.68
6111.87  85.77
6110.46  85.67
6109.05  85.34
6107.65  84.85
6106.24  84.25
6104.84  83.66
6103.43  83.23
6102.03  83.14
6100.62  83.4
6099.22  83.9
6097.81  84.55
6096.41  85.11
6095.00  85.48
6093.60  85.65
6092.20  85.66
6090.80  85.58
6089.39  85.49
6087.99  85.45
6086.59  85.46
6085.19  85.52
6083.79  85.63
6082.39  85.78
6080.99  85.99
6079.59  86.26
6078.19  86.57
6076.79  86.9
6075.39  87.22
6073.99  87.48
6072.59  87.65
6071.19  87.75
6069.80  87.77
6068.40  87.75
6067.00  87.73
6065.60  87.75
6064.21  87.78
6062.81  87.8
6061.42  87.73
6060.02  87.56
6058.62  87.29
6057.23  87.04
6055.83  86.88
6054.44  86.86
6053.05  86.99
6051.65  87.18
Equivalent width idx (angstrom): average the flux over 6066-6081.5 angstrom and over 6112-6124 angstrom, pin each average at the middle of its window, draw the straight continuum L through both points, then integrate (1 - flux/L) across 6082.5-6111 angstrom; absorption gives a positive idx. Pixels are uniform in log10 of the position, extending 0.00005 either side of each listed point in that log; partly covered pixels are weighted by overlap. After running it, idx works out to 0.2 angstrom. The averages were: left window 87.2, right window 84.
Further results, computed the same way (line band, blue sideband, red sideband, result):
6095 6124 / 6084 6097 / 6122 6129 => 0.01 angstrom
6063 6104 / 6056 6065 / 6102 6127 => 0.02 angstrom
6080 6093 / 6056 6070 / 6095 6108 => -0.04 angstrom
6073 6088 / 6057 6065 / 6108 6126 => 0.03 angstrom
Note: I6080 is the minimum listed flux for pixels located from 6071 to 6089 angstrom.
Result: 85.45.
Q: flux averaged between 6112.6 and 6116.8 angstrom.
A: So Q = 85.4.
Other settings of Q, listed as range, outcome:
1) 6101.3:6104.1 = 83.2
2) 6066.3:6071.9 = 87.7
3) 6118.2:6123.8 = 82.8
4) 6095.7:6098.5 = 84.8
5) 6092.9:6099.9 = 84.9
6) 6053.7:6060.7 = 87.2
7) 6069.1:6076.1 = 87.6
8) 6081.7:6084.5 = 85.8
